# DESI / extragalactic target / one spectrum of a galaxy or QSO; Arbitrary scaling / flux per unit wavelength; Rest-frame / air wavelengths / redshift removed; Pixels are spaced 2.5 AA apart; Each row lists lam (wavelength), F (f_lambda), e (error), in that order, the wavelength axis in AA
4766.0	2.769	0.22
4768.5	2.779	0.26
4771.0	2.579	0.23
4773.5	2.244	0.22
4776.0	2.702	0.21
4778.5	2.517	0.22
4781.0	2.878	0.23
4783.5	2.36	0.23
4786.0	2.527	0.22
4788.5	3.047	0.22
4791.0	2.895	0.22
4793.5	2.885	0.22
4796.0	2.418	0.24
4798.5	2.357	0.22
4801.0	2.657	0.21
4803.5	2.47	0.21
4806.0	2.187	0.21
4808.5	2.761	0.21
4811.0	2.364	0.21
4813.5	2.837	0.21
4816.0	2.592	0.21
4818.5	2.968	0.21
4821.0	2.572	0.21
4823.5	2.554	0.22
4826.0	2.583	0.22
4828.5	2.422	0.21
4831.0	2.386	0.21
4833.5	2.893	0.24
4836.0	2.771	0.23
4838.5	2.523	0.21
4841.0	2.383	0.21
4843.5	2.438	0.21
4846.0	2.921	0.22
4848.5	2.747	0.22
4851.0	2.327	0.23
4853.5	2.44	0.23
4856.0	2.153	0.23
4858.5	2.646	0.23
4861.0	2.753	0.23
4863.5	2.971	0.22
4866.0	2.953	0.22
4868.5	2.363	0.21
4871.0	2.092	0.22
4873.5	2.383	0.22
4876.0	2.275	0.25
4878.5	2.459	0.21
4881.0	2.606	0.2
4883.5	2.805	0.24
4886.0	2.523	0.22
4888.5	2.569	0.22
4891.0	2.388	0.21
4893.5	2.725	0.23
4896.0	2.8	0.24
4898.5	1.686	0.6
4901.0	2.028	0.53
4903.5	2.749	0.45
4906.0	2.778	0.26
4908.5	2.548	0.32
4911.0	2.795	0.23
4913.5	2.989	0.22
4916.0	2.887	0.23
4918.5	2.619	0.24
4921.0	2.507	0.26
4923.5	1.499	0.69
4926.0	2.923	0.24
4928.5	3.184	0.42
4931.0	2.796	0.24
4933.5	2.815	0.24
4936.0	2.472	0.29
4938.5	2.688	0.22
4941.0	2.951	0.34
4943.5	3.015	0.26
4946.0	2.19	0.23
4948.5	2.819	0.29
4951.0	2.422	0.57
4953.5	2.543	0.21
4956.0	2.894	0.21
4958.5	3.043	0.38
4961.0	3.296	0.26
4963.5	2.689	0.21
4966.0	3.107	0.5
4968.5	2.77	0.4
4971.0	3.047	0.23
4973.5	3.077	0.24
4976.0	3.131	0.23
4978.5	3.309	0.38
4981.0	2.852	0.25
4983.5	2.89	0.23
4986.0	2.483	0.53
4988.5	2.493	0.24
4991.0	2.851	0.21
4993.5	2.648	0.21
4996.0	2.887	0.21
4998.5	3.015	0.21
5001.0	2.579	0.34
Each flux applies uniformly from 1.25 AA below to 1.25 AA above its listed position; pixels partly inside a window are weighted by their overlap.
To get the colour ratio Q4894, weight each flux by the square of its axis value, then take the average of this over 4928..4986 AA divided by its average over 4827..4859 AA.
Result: 1.2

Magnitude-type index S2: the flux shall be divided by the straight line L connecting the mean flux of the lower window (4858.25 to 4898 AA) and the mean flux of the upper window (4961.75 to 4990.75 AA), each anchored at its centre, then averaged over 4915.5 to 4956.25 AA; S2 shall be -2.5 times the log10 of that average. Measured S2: 0.04 mag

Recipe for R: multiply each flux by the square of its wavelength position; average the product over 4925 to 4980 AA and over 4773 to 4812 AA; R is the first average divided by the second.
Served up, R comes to 1.19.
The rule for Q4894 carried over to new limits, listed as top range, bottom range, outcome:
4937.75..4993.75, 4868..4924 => 1.17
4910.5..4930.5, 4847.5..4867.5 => 1.05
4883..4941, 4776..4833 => 1.04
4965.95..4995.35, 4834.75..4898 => 1.18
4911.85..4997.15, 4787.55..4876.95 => 1.14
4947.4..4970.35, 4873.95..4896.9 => 1.15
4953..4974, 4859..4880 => 1.21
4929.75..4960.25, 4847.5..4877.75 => 1.13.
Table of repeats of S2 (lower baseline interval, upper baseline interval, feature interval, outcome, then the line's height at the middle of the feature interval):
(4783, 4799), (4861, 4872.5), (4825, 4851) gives 0.015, 2.63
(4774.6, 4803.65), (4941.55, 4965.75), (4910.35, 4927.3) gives 0.065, 2.76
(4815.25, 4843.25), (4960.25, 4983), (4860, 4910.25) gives 0.098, 2.76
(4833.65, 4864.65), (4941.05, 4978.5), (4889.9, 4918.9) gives 0.064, 2.74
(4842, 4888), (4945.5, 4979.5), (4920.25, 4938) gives 0.069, 2.77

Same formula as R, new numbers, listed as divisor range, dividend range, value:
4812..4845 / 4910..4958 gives 1.08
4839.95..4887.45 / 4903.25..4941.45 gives 1.09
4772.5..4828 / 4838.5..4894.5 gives 1.00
